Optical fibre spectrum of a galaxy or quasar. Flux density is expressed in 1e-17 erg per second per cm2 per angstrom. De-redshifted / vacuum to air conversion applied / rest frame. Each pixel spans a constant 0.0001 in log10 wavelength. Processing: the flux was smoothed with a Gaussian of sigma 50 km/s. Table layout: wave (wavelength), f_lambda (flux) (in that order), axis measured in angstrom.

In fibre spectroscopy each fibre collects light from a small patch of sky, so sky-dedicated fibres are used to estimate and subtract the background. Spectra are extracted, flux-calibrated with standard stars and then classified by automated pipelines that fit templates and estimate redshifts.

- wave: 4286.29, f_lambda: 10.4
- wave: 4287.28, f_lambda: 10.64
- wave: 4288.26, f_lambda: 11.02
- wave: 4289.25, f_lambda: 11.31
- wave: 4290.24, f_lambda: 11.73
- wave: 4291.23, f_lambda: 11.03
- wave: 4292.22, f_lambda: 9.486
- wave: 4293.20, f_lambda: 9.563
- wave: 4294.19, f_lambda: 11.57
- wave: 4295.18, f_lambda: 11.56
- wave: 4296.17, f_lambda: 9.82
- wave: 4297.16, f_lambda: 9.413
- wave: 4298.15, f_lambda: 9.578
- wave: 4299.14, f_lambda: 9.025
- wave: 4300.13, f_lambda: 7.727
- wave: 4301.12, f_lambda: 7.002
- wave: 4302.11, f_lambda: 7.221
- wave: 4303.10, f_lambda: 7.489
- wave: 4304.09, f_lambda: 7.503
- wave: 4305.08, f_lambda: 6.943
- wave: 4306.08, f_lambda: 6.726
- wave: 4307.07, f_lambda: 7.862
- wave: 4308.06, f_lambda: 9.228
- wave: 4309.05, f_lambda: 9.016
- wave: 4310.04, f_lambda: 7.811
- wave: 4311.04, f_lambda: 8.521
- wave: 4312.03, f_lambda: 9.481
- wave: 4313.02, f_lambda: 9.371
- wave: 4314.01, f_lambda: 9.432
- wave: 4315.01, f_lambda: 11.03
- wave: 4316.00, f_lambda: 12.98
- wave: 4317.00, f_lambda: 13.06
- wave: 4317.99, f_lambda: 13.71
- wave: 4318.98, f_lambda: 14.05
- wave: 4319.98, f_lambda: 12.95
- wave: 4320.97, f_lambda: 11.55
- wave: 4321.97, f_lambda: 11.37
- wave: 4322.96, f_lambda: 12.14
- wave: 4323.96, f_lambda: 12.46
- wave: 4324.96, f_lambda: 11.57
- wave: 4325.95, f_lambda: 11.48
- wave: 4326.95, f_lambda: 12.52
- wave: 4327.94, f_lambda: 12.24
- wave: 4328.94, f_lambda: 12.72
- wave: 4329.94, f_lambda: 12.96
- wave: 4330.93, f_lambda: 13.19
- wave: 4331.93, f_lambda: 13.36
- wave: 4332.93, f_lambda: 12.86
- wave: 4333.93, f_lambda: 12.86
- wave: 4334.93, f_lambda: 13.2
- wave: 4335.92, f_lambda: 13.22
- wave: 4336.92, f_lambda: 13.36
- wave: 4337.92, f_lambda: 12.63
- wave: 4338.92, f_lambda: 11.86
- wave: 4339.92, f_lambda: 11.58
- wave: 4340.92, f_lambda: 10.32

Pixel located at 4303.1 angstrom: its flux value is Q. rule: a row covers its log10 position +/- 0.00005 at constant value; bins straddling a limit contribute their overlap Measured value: 7.489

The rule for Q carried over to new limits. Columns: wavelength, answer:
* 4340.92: 10.32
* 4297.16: 9.413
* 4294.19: 11.57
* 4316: 12.98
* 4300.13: 7.727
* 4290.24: 11.73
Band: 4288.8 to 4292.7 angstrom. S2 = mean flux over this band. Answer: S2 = 10.9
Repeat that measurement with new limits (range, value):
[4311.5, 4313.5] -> 9.44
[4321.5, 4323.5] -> 11.8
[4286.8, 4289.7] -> 11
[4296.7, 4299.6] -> 9.34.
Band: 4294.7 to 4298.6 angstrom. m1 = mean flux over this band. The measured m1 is 10.1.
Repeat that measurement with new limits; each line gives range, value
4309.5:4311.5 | 8.16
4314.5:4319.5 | 12.9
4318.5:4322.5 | 12.5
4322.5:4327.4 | 12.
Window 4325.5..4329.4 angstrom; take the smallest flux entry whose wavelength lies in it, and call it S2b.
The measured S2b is 11.48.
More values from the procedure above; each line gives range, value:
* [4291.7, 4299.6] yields 9.025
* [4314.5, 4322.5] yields 11.03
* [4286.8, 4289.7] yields 10.64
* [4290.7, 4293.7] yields 9.486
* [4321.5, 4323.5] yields 11.37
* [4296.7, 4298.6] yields 9.413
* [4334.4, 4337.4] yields 13.2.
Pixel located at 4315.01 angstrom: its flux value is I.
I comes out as 11.03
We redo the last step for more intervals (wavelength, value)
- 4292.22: 9.486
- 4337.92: 12.63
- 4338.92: 11.86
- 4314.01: 9.432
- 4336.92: 13.36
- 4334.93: 13.2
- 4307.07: 7.862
